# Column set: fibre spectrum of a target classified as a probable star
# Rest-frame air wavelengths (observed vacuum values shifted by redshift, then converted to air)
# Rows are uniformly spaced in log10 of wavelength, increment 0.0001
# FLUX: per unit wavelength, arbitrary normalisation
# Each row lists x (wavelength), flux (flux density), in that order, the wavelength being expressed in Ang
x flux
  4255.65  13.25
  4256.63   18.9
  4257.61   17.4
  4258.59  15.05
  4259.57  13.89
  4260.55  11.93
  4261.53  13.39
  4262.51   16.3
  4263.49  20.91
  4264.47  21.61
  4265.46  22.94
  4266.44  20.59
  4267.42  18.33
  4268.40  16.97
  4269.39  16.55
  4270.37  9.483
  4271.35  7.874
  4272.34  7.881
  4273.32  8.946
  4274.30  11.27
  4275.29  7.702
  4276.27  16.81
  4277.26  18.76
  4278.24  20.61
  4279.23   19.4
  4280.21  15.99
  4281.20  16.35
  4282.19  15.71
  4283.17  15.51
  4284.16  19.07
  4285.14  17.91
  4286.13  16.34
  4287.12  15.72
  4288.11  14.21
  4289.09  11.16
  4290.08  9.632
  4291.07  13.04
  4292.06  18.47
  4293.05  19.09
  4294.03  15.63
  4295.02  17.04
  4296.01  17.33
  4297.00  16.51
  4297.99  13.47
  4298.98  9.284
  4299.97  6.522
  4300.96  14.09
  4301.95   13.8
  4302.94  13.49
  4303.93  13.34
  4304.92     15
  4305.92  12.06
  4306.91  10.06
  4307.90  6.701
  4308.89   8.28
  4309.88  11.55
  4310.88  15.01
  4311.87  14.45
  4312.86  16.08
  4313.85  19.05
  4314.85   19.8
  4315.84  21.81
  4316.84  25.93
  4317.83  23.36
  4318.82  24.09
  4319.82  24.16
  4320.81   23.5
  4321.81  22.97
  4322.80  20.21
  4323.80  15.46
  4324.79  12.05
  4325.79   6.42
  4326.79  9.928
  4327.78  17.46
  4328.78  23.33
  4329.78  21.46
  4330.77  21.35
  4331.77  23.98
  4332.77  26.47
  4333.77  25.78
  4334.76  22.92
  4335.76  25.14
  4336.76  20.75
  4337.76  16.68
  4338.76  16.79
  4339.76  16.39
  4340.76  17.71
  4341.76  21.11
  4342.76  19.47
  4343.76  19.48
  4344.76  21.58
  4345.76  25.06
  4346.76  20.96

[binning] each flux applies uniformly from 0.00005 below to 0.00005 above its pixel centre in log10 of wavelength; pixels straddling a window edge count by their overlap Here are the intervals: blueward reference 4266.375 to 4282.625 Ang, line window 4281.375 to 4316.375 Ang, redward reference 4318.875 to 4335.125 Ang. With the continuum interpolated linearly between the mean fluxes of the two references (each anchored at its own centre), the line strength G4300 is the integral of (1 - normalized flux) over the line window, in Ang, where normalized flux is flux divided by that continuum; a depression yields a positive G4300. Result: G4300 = 5.0 Ang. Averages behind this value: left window 14.5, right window 19.9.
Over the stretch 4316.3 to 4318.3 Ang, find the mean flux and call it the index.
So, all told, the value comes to 24.6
